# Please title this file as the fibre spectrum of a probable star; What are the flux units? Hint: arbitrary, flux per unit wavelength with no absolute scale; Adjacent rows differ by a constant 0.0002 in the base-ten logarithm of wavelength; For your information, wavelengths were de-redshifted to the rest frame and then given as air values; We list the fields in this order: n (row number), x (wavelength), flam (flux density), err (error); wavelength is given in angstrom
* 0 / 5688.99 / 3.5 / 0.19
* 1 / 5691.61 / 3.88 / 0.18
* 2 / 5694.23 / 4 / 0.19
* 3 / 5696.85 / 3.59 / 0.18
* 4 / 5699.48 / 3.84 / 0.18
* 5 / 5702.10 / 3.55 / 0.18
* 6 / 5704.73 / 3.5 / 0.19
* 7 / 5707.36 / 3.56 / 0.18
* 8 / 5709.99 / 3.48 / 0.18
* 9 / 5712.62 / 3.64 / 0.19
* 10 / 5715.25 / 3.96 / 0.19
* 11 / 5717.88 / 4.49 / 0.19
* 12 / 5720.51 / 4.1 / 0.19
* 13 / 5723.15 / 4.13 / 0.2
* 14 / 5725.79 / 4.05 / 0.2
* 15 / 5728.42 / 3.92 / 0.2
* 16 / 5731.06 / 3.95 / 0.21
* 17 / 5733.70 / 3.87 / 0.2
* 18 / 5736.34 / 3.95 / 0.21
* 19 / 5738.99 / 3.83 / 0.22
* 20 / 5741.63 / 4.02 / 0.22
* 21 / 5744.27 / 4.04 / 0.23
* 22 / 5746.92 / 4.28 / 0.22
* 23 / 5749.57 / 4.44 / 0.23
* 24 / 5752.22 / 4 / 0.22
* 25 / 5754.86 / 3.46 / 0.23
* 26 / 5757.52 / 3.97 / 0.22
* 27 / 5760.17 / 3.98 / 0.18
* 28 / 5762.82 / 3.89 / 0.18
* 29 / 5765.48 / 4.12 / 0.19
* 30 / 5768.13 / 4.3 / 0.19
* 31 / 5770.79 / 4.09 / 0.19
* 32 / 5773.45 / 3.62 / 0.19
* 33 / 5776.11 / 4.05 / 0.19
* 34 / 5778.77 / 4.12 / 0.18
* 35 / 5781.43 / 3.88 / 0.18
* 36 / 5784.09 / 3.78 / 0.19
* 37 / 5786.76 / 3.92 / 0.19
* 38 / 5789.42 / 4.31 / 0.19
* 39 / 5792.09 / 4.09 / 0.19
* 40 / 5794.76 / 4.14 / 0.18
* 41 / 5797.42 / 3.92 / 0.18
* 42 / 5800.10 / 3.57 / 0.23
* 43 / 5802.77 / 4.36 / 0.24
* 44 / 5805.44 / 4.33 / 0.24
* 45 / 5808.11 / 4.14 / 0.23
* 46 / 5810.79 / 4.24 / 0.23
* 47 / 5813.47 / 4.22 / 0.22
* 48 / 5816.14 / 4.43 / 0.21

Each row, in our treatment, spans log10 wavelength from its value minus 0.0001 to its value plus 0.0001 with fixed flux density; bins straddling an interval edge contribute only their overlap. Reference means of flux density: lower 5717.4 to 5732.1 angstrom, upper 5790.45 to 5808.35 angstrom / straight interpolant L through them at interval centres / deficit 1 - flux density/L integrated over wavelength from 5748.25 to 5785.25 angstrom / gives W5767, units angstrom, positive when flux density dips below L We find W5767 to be 0.9 angstrom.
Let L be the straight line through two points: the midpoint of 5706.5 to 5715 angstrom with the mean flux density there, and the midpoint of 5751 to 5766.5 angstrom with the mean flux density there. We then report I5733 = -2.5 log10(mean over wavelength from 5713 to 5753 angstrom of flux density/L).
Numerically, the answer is -0.09 mag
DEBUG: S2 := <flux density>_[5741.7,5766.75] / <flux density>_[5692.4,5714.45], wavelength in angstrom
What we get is 1.10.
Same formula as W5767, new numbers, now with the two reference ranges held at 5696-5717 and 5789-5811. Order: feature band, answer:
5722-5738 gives -0.9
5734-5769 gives -1.3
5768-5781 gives -0.1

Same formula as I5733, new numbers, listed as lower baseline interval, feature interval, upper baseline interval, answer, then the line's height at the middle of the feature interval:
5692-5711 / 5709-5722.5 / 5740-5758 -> -0.052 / 3.77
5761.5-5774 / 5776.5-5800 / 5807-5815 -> 0.031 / 4.11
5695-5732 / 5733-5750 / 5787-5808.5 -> -0.033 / 3.93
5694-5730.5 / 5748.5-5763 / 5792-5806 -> -0.002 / 3.95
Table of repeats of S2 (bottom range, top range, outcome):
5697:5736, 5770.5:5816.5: 1.05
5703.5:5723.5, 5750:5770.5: 1.04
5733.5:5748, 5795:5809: 1.02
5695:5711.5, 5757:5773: 1.12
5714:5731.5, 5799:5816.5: 1.02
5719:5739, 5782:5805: 1.01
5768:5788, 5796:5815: 1.04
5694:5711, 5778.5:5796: 1.11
